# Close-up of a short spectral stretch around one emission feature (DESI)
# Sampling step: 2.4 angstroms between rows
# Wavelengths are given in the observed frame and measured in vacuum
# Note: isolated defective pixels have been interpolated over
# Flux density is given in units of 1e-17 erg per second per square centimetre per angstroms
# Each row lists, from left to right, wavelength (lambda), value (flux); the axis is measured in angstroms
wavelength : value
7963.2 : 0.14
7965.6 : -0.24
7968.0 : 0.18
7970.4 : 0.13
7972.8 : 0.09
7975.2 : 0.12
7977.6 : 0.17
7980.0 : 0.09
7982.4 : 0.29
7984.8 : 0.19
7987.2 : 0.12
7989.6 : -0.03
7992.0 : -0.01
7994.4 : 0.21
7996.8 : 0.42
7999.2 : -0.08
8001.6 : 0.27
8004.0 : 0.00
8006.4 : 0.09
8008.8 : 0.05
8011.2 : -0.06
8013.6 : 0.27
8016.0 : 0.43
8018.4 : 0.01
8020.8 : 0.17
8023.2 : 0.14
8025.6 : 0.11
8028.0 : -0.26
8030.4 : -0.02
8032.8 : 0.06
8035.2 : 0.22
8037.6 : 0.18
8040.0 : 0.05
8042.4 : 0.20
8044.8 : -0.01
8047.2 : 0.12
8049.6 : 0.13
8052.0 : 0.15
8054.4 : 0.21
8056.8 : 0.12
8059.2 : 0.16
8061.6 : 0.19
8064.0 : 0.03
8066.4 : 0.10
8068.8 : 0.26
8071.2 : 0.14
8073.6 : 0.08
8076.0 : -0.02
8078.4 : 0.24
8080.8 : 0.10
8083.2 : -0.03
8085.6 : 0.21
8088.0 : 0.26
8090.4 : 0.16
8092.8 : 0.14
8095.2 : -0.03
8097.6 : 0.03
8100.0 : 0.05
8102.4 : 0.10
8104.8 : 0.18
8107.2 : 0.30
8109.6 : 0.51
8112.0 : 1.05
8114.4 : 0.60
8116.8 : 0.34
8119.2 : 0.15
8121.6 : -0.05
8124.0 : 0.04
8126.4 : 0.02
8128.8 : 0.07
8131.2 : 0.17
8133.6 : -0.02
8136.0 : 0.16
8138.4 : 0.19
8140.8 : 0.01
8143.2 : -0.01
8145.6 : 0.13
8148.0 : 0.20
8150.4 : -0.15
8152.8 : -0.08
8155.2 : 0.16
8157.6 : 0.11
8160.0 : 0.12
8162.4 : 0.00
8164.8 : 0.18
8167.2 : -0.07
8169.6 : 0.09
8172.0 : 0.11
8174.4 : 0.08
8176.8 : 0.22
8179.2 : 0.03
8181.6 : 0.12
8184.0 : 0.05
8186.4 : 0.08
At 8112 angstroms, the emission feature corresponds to H-gamma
